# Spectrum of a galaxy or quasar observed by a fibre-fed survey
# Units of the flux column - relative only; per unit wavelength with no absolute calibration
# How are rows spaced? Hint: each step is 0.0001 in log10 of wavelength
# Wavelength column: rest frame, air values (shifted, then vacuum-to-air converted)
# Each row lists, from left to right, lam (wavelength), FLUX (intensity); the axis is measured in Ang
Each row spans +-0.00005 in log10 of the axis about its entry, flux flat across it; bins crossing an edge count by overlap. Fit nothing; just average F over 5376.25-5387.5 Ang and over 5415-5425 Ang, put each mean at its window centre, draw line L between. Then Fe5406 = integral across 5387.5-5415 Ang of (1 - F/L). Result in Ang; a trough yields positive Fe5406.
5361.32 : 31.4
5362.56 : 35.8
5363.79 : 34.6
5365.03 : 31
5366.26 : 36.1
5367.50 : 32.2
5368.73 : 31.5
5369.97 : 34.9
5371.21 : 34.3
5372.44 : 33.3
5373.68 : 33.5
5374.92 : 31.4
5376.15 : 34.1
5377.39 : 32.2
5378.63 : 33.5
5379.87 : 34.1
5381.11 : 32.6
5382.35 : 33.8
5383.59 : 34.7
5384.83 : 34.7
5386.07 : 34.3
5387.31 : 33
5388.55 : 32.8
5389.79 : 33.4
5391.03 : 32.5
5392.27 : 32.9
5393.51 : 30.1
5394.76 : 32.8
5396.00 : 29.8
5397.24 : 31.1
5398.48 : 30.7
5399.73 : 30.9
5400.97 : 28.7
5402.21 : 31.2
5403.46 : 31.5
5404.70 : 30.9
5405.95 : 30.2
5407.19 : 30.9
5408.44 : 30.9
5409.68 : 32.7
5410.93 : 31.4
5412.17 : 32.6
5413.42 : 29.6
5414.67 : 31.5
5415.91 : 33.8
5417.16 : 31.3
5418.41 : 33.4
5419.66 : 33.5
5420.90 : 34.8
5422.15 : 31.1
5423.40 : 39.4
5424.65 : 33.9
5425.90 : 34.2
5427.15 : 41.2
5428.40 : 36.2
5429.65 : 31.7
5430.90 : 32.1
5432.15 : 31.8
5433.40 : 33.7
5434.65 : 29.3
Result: 1.97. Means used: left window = 33.7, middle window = 31.3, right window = 33.8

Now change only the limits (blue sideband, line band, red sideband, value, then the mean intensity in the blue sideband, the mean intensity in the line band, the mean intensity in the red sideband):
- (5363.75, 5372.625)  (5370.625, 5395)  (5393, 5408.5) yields -0.7 Ang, 33.4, 33.2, 30.7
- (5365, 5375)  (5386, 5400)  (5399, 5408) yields -0.2 Ang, 33.4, 32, 30.6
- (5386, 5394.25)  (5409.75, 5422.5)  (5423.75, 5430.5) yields 0.8 Ang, 32.6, 32.3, 35.5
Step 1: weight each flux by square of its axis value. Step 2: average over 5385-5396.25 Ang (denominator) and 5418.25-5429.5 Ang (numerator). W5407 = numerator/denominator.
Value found 1.09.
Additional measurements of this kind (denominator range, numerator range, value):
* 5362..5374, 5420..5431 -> 1.06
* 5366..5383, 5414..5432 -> 1.04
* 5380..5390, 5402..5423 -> 0.96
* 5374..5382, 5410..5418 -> 0.97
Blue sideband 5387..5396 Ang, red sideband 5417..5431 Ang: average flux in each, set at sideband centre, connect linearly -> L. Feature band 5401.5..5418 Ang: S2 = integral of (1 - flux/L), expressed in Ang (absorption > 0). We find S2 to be 1.1 Ang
